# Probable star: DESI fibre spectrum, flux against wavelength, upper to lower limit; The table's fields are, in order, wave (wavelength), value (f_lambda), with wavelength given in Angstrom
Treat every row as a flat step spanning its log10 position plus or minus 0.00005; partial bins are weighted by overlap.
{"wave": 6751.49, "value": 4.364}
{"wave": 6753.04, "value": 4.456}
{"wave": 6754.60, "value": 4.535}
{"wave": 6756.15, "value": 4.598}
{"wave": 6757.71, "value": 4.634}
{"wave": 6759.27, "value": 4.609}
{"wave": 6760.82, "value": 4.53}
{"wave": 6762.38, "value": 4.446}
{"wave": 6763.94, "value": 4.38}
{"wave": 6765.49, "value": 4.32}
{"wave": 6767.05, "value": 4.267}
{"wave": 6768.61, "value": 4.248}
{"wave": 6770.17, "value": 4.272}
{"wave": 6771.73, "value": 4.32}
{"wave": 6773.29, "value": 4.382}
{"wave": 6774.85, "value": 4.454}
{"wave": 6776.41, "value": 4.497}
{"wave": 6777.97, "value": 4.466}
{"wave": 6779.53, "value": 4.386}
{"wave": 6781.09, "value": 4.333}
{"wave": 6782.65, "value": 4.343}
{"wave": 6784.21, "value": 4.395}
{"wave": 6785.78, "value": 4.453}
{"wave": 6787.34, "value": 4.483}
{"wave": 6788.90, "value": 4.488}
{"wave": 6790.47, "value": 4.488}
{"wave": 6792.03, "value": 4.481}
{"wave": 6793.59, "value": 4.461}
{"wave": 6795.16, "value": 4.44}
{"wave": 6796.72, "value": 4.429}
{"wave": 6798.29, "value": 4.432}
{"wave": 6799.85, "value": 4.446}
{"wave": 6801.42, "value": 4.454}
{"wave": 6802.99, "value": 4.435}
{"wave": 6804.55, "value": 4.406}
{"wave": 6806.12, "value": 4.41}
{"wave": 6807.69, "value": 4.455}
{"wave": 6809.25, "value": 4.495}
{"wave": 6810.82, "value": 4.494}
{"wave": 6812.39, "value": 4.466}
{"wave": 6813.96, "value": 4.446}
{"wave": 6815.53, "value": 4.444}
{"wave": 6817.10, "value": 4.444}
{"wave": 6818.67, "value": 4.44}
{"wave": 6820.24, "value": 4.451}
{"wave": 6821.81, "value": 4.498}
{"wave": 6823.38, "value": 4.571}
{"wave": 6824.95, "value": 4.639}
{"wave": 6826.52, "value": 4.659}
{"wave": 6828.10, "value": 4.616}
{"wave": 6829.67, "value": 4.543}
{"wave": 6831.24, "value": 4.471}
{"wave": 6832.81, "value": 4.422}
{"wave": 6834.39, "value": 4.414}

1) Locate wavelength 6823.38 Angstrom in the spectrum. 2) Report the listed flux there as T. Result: 4.571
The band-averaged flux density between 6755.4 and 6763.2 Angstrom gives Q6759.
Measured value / 4.56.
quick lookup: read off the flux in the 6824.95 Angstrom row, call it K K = 4.639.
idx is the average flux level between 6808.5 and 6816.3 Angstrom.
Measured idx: 4.47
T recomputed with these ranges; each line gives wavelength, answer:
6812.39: 4.466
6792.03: 4.481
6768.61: 4.248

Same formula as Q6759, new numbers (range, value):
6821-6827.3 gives 4.59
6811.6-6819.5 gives 4.45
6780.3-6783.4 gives 4.34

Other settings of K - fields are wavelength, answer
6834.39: 4.414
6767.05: 4.267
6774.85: 4.454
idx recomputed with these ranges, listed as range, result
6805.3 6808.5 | 4.44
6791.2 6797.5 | 4.46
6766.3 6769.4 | 4.25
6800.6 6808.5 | 4.43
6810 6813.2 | 4.47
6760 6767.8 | 4.39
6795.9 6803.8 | 4.44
